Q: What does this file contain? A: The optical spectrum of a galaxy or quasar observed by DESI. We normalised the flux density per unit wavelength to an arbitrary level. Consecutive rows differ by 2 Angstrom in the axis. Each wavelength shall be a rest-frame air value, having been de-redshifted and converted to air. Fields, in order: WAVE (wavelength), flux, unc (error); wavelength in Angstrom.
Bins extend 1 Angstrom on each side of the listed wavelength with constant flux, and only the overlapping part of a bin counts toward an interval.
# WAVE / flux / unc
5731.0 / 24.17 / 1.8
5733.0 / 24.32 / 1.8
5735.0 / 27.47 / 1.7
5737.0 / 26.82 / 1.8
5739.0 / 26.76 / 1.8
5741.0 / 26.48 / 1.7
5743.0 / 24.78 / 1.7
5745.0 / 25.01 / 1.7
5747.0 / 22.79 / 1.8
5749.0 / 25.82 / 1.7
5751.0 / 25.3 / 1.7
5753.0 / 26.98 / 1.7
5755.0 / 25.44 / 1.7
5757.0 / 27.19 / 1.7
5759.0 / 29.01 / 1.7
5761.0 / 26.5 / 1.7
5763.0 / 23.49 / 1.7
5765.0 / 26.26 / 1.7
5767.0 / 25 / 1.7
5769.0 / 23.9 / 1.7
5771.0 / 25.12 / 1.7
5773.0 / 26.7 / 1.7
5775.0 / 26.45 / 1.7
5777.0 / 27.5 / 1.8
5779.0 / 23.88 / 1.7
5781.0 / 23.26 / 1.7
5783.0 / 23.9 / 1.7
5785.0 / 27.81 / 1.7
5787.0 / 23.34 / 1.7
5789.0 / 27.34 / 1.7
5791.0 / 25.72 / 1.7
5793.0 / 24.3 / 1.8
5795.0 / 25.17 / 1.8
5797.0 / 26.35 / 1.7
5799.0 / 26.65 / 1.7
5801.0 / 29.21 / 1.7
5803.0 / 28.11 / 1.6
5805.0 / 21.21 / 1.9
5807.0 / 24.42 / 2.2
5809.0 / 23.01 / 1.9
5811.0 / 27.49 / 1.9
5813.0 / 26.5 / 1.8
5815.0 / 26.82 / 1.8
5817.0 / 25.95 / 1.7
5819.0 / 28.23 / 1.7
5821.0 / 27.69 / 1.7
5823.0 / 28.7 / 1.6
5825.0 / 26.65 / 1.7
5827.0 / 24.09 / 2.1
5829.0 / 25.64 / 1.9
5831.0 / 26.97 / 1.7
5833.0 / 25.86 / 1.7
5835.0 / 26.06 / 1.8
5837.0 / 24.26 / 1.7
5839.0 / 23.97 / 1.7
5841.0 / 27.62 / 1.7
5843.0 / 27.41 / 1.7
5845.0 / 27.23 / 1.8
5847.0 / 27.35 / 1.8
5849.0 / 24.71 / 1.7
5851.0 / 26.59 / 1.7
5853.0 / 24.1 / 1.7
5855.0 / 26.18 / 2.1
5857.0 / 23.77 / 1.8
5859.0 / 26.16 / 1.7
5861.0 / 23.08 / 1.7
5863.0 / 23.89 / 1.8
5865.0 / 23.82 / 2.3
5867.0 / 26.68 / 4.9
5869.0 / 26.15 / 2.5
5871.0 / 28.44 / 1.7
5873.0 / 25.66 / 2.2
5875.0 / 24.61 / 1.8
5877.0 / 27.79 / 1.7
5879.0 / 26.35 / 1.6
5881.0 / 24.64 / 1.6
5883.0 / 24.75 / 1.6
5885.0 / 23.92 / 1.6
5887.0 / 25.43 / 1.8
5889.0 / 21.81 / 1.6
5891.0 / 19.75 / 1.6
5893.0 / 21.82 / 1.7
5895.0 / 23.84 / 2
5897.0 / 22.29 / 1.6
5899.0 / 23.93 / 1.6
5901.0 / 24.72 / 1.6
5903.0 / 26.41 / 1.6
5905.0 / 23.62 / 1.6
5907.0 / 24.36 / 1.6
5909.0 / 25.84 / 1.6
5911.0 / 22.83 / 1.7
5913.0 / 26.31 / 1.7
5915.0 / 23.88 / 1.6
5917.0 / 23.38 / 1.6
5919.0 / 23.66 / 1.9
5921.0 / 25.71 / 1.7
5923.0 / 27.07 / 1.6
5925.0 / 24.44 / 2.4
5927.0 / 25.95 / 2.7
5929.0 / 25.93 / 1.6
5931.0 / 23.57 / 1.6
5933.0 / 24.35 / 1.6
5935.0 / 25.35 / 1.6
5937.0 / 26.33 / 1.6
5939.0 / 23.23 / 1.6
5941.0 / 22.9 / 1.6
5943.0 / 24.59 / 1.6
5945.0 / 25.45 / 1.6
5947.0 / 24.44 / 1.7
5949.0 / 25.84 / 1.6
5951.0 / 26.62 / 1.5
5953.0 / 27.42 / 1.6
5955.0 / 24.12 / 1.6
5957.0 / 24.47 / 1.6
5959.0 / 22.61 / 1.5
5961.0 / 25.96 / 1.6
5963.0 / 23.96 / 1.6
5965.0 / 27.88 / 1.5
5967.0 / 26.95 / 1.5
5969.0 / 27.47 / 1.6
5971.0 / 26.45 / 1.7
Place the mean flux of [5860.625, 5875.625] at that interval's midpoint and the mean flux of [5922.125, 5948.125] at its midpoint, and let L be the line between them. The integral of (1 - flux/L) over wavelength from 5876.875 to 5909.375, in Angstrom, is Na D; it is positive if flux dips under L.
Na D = 1.5 Angstrom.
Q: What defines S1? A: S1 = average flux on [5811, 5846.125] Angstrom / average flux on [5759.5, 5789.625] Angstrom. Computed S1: 1.0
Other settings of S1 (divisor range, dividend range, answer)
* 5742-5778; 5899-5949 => 0.96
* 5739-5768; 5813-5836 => 1.03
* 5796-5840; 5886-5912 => 0.90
